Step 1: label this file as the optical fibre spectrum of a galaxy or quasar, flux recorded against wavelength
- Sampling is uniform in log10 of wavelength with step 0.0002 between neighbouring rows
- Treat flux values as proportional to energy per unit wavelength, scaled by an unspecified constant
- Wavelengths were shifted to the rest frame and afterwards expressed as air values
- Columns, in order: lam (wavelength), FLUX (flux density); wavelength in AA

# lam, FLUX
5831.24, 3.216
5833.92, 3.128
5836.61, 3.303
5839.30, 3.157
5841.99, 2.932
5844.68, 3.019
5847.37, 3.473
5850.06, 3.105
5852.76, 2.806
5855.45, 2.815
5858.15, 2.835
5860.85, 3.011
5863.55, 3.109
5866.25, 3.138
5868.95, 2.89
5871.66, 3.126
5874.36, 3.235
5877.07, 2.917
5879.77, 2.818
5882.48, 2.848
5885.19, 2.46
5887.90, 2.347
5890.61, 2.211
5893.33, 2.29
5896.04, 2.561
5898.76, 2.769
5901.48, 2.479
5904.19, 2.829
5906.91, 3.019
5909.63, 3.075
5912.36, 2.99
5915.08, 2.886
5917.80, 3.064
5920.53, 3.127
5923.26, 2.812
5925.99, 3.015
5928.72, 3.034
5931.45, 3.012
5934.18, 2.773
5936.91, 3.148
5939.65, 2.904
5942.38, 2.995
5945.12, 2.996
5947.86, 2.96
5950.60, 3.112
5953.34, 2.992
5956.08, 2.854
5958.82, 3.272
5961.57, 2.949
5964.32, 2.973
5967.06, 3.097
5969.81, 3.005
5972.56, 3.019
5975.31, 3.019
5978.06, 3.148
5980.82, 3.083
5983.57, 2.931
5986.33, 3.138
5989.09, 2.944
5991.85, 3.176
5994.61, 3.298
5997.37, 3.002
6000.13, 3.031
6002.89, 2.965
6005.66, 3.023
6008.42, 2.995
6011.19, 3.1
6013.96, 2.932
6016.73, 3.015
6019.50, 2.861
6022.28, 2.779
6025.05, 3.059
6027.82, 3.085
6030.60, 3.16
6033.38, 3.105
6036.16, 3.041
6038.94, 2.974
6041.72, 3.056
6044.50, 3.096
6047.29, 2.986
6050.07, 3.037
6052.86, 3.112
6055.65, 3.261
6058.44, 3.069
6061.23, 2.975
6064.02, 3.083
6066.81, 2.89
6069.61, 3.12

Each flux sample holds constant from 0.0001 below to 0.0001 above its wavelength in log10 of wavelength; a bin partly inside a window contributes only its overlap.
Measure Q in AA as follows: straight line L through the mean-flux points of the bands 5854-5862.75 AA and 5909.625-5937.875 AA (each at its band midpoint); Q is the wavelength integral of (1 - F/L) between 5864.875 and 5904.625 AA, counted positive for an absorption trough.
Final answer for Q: 2.8 AA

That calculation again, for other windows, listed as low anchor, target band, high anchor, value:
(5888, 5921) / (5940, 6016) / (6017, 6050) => -3.5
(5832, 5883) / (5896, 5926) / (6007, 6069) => 1.4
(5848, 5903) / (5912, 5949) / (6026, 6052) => -1.2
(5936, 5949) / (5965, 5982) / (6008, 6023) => -0.5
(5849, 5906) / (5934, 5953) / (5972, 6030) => -0.5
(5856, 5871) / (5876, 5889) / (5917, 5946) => 1.4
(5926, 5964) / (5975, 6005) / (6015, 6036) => -0.6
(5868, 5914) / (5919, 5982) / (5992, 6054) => -2.9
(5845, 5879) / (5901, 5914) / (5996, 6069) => 0.5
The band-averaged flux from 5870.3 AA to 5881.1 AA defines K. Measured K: 3.02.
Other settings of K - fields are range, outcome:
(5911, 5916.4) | 2.94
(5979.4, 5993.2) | 3.05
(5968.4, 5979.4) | 3.05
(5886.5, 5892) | 2.28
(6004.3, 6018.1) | 3.01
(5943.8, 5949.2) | 2.98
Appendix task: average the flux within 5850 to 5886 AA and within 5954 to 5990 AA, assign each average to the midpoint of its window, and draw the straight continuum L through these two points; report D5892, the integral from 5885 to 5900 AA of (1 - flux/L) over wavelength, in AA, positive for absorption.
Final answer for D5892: 2.7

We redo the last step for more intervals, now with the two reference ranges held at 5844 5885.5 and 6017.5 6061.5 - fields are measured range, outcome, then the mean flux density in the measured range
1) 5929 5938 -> 0.1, 2.98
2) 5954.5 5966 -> 0.0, 3.01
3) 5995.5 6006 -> 0.0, 3.02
